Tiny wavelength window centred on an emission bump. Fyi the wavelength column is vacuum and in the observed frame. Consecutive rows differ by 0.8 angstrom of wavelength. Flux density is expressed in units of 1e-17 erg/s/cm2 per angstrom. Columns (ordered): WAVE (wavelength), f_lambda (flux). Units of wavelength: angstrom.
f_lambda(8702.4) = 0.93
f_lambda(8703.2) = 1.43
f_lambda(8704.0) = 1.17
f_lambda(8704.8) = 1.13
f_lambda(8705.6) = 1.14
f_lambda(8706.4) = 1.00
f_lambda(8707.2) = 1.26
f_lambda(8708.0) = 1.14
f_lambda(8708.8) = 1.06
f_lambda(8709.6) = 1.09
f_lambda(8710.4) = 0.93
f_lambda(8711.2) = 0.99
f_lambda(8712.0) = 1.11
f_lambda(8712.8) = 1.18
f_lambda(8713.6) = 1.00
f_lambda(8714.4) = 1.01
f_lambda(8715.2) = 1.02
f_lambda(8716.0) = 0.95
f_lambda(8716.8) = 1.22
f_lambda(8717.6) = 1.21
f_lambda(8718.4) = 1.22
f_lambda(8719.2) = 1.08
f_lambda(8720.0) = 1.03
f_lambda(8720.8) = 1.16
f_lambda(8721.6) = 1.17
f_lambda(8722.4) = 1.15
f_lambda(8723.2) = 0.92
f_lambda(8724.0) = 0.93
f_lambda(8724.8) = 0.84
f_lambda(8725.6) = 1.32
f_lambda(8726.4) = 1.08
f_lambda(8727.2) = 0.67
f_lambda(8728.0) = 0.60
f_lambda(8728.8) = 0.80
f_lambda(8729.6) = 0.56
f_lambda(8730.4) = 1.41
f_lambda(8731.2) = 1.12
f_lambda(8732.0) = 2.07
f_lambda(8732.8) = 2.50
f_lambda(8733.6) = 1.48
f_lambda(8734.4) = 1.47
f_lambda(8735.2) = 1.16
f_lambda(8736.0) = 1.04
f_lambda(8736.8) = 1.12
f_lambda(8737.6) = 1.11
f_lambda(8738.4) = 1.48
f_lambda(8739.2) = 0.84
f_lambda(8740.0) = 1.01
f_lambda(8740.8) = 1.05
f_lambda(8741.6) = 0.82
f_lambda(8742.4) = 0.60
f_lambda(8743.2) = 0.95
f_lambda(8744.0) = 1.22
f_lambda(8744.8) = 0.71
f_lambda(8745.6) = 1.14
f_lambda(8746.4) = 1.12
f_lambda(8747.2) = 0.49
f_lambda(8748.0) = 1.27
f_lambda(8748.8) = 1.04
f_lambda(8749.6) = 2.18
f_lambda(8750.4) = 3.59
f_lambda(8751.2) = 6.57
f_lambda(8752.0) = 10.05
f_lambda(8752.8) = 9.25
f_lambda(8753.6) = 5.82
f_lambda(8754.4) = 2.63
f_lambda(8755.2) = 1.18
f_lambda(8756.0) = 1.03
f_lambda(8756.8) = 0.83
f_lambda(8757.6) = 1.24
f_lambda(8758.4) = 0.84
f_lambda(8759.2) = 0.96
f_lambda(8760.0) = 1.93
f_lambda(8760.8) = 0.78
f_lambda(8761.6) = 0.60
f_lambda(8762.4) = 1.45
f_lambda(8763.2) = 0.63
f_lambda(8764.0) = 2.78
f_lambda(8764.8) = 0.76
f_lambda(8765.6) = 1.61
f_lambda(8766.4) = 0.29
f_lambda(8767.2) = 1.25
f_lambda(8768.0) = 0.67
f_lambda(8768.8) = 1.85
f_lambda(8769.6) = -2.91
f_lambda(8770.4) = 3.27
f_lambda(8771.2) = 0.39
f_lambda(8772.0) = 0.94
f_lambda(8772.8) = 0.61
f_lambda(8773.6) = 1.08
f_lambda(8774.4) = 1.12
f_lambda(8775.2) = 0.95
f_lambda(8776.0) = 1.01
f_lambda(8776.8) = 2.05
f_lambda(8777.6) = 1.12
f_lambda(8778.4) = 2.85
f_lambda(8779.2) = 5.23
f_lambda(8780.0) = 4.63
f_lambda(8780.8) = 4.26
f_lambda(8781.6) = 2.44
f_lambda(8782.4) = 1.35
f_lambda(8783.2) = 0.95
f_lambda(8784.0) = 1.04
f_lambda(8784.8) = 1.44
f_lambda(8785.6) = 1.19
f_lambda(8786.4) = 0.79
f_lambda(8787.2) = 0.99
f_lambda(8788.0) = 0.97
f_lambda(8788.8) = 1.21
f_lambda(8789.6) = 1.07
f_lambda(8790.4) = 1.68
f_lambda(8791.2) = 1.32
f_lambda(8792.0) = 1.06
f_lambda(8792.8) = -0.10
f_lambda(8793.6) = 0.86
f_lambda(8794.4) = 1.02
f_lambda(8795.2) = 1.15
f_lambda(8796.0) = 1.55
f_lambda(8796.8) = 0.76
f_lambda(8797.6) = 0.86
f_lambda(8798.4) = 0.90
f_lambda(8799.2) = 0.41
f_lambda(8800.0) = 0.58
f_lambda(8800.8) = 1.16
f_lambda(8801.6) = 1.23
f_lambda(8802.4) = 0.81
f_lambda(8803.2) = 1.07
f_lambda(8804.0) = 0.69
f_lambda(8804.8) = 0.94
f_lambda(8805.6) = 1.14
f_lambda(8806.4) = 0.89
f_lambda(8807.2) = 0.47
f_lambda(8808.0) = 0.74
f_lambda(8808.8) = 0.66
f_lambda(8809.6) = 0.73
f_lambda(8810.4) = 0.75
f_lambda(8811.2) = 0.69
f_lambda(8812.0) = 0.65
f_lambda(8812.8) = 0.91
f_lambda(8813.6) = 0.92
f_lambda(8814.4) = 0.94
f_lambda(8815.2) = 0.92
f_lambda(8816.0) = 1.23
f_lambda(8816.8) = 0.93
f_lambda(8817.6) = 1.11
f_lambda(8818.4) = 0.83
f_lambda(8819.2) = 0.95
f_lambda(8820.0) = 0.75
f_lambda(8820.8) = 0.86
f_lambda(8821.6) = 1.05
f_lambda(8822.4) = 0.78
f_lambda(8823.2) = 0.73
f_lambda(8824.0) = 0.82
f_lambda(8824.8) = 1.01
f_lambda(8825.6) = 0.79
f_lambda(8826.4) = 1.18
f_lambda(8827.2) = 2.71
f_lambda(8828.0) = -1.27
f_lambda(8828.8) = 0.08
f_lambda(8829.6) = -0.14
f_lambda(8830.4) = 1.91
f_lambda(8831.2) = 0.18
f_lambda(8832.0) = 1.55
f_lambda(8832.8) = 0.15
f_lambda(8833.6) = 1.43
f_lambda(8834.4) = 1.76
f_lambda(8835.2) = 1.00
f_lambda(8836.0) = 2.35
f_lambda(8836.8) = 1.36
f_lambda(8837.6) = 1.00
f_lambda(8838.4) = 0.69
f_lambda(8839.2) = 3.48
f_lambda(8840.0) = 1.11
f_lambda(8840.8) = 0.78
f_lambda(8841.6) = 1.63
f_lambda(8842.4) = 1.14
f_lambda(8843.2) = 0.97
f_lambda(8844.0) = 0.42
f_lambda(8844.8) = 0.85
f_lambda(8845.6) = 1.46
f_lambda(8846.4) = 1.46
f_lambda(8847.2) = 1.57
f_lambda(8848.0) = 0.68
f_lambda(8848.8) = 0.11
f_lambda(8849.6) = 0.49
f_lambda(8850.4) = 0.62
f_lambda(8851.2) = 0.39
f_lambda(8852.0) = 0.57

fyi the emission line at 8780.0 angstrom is [N II] 6583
